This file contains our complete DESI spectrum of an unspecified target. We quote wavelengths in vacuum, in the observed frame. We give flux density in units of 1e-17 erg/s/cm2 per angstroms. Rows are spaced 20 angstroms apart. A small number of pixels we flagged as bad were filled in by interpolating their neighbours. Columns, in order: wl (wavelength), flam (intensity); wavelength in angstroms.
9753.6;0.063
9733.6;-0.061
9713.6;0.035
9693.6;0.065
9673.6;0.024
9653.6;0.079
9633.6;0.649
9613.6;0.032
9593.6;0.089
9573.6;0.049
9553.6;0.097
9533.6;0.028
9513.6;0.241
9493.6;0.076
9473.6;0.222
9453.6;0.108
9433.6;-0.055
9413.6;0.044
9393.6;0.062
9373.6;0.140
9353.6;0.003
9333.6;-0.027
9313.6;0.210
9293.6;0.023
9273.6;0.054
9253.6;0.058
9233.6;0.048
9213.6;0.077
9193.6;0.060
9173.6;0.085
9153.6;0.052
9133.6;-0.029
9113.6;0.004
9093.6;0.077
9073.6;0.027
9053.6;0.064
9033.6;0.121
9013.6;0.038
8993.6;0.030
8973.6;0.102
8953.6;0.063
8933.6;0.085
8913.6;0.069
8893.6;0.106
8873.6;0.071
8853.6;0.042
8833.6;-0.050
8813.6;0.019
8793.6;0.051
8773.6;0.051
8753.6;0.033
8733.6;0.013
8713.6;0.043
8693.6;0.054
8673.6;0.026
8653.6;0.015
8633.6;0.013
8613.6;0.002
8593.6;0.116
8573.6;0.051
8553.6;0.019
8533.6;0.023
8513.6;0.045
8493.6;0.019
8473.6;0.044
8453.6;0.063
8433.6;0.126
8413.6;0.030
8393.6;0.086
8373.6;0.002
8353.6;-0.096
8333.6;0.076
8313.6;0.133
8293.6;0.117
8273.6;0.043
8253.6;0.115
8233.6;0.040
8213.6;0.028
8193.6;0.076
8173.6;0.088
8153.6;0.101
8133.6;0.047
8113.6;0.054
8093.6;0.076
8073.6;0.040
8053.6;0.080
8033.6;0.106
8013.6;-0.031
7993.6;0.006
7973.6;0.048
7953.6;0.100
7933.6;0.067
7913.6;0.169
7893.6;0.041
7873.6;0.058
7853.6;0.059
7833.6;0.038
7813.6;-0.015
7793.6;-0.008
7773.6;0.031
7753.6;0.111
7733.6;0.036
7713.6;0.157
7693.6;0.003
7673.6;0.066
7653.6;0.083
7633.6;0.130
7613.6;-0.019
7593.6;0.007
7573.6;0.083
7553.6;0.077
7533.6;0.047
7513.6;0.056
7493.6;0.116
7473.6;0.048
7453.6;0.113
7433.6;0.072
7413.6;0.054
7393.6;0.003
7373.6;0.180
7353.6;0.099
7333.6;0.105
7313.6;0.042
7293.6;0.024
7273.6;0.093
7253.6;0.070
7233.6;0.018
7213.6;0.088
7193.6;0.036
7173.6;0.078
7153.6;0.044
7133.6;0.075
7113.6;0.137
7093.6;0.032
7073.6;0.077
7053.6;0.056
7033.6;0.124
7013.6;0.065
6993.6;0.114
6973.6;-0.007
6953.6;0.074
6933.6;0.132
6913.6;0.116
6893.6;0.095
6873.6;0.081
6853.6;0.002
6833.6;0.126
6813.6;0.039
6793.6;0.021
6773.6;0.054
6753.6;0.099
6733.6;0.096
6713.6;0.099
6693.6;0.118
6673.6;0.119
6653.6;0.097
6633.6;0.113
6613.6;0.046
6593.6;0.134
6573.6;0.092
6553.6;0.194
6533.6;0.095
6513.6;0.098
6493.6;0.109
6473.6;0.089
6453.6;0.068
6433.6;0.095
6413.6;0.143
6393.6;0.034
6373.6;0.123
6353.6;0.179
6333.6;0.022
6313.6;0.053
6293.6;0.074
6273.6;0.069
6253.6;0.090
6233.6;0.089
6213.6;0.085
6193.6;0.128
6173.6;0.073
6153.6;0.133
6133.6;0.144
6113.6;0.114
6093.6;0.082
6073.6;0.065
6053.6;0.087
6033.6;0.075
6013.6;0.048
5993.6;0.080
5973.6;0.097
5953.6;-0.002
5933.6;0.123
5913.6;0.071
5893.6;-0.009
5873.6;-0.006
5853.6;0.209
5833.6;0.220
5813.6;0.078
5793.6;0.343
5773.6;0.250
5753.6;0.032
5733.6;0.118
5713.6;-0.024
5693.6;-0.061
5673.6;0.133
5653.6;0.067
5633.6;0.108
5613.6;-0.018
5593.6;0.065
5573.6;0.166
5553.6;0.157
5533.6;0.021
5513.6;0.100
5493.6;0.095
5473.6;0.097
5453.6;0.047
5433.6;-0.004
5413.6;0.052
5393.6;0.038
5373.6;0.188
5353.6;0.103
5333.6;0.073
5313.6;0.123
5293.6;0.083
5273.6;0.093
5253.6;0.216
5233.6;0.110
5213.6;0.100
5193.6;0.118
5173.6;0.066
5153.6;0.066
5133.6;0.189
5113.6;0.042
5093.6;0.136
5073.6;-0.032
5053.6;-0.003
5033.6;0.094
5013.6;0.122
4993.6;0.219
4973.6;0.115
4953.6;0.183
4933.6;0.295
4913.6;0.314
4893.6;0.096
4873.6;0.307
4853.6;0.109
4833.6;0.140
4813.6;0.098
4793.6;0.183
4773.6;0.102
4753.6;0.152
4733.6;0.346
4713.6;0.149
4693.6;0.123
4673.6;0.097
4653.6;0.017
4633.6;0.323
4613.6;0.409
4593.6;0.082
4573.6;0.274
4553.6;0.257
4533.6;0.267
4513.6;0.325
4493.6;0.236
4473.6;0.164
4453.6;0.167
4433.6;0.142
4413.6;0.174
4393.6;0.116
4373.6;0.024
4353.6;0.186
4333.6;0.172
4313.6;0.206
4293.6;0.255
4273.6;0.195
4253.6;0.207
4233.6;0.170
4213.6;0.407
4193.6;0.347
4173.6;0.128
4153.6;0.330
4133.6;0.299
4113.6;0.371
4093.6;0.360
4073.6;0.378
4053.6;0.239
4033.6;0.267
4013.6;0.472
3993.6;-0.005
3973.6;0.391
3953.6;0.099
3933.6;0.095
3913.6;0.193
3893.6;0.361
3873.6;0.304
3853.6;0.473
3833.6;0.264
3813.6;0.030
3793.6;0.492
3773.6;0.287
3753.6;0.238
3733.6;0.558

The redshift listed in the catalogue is 1.583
